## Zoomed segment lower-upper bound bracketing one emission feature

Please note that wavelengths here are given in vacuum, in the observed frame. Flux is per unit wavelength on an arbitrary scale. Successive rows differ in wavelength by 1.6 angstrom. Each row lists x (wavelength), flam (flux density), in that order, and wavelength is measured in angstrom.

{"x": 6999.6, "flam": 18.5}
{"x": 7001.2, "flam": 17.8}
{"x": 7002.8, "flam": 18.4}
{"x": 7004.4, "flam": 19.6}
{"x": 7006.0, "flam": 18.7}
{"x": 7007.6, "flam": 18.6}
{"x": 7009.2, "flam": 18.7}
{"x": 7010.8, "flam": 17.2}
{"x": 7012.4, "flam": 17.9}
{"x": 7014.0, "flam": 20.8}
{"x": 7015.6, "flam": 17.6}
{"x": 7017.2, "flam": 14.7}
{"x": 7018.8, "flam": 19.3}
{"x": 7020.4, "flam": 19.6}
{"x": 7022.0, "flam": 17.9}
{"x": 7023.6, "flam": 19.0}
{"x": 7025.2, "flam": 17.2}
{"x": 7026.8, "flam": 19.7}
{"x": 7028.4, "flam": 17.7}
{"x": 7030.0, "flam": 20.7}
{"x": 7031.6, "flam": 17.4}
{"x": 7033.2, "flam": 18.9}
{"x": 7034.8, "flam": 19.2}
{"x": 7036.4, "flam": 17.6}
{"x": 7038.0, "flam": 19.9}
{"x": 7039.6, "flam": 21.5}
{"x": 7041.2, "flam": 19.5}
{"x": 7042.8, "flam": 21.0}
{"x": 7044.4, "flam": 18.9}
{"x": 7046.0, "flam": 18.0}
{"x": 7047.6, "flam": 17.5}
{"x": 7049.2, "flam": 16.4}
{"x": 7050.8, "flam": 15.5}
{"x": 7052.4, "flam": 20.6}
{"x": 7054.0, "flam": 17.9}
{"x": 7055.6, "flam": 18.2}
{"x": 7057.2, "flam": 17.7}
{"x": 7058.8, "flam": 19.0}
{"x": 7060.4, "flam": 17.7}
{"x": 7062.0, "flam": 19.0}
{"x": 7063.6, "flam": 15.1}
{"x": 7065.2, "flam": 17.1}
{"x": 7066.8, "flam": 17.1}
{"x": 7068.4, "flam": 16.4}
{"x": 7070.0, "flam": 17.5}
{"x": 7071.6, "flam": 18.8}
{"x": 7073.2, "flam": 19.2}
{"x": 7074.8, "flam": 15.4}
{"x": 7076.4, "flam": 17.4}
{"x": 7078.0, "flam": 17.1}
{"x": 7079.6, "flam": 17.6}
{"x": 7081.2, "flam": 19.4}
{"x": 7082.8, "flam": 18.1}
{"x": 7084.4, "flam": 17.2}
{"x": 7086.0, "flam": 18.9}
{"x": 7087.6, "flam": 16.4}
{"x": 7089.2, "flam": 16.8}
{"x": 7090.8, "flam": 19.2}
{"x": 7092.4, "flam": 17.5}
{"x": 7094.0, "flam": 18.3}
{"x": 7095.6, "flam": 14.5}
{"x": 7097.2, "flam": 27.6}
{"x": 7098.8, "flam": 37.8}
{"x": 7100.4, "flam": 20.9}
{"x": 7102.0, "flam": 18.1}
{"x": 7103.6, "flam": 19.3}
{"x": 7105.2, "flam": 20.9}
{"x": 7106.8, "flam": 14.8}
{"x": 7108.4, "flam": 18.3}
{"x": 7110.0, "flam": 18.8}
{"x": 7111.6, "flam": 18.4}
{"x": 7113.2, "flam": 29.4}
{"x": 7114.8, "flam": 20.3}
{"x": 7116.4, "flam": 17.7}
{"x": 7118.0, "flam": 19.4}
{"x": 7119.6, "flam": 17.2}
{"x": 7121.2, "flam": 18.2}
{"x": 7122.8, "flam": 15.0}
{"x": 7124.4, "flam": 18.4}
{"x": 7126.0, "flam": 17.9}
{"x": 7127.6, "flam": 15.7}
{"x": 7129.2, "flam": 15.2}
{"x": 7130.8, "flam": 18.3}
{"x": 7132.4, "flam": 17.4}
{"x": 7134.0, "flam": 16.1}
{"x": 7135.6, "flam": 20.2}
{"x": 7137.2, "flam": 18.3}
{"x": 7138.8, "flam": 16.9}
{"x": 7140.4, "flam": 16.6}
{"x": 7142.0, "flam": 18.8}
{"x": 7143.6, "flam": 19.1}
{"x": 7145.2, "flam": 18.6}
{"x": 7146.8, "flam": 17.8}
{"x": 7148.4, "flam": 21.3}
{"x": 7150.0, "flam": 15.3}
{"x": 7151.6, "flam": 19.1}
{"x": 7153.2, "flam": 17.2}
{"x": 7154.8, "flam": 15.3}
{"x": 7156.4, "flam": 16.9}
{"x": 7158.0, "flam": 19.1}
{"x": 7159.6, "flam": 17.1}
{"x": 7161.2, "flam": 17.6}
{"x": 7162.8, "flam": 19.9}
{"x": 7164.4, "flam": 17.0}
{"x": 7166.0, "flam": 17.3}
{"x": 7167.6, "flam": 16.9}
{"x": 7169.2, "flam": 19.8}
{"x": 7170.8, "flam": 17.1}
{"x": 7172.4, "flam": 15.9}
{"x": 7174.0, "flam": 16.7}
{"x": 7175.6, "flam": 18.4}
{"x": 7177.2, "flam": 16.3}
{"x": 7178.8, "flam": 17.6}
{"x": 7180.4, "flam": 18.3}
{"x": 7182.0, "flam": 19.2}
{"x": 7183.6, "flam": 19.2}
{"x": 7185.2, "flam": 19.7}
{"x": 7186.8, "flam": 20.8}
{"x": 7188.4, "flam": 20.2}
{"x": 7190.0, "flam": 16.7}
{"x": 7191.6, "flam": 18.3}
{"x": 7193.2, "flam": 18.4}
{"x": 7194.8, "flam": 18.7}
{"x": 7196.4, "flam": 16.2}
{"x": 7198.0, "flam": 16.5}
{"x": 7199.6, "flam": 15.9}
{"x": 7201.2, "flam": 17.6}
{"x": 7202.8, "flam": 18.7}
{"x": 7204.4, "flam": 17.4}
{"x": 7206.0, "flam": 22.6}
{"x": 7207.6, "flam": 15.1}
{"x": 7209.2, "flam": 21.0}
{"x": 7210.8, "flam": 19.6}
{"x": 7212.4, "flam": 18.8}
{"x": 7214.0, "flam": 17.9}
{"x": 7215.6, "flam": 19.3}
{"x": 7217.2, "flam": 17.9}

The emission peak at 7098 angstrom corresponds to [S II] 6716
